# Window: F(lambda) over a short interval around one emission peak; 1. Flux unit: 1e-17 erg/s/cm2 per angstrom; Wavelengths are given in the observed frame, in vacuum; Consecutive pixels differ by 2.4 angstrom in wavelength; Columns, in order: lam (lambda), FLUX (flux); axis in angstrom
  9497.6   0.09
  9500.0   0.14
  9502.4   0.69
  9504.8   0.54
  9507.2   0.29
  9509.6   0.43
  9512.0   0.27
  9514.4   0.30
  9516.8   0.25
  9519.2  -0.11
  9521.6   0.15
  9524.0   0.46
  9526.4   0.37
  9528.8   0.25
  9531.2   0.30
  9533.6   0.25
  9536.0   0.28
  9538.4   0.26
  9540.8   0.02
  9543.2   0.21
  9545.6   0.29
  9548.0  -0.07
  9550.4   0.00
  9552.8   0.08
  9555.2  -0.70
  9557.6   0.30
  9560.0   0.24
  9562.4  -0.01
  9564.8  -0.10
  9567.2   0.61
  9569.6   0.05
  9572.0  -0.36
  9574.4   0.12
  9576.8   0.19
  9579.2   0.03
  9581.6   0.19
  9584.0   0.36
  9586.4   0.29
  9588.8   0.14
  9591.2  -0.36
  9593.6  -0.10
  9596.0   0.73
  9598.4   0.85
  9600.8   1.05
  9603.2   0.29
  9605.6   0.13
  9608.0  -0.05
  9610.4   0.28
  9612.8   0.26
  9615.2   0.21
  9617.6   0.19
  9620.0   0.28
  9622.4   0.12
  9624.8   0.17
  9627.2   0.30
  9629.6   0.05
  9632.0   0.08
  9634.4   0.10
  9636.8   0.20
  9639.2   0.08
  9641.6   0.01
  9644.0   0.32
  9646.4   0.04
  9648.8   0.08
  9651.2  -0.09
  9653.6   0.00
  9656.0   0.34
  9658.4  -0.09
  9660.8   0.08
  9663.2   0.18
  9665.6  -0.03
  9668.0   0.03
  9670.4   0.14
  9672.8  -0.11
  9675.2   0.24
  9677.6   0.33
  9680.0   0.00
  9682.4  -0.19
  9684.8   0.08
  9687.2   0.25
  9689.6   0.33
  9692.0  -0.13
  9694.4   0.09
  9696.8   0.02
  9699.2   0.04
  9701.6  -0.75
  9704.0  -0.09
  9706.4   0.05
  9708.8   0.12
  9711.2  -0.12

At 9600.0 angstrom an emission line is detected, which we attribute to [O III]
